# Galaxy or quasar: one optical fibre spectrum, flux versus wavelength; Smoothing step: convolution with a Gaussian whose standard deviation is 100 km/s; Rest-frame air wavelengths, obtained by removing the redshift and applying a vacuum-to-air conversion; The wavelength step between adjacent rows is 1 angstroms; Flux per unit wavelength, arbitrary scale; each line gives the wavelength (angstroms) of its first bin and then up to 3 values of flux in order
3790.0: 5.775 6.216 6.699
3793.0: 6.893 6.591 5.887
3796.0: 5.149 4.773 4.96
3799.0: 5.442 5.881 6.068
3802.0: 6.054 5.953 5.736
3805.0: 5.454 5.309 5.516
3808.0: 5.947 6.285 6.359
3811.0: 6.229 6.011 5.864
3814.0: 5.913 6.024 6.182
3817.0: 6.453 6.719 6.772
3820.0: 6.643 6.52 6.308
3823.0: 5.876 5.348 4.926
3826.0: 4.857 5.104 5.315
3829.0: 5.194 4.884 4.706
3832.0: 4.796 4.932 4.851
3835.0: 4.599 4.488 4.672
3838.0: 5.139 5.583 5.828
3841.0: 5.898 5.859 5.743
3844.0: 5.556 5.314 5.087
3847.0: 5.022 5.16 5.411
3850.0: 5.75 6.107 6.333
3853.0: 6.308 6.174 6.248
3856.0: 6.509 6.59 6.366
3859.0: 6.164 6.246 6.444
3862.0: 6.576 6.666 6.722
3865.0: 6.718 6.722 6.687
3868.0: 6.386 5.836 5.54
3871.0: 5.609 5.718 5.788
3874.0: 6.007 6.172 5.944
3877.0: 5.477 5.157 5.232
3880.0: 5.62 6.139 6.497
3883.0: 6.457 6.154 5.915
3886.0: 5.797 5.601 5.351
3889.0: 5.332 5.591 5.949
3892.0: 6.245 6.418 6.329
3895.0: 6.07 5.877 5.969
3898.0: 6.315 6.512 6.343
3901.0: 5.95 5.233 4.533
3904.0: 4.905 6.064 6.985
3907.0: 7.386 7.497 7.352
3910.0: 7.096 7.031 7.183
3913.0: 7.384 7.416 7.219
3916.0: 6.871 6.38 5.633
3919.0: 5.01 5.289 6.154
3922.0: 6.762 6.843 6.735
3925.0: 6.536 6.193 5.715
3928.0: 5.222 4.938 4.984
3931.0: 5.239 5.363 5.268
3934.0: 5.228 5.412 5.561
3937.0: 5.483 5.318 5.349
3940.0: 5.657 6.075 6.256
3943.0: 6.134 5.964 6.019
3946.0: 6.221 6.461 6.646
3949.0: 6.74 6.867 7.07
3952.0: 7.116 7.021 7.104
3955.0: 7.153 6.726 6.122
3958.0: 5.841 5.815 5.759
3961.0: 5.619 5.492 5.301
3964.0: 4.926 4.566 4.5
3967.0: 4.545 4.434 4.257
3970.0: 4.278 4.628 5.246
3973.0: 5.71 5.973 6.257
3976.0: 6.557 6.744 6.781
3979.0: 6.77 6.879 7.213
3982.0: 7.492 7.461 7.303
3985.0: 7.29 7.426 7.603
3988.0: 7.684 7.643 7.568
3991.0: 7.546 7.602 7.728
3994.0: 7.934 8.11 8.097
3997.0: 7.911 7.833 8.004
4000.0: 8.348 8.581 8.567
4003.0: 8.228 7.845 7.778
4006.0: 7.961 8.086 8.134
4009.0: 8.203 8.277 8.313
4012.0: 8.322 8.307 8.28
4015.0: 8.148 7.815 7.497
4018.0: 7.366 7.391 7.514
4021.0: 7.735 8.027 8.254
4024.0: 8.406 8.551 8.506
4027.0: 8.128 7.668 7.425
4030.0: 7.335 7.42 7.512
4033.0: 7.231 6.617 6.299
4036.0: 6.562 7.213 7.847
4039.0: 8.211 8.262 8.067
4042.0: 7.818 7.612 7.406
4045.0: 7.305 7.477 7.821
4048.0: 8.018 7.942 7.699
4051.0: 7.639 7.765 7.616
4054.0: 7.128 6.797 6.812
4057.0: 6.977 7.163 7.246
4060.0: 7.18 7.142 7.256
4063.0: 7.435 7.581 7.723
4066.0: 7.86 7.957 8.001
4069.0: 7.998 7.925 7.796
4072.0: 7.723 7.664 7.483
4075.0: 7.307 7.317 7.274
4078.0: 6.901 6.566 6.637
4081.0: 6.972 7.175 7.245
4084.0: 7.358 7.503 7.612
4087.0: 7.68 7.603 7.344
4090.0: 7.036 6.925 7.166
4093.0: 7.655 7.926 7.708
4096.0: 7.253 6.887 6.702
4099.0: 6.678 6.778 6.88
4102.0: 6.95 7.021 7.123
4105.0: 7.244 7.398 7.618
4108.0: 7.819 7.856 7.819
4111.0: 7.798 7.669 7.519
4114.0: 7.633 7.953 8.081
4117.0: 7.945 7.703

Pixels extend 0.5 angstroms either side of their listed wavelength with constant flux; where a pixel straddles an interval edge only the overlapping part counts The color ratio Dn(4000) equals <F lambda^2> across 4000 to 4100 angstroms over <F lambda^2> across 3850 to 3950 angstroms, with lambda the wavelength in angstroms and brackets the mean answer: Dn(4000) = 1.3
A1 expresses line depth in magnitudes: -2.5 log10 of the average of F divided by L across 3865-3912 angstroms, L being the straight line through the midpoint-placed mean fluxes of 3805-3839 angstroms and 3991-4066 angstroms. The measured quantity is 0.04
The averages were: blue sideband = 5.6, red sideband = 7.73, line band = 6.08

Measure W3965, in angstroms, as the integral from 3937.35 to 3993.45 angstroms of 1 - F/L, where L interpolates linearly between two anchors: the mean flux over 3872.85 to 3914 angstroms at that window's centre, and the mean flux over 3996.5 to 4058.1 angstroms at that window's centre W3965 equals 5.8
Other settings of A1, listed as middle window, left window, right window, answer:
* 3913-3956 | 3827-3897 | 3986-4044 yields 0.105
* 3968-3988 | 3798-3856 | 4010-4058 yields 0.118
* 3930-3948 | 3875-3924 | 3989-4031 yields 0.194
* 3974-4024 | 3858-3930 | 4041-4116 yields -0.124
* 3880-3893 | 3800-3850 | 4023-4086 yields 0.033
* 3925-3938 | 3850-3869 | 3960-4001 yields 0.199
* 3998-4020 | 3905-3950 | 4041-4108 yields -0.176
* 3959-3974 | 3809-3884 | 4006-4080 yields 0.352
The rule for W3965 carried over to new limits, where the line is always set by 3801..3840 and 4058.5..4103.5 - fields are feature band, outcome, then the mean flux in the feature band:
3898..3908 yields 0.1 angstroms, 6.08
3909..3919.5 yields -0.9 angstroms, 6.75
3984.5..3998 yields -1.9 angstroms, 7.71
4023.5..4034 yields -1.2 angstroms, 7.76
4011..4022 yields -1.5 angstroms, 7.87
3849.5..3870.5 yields -1.6 angstroms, 6.34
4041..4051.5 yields -0.9 angstroms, 7.69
